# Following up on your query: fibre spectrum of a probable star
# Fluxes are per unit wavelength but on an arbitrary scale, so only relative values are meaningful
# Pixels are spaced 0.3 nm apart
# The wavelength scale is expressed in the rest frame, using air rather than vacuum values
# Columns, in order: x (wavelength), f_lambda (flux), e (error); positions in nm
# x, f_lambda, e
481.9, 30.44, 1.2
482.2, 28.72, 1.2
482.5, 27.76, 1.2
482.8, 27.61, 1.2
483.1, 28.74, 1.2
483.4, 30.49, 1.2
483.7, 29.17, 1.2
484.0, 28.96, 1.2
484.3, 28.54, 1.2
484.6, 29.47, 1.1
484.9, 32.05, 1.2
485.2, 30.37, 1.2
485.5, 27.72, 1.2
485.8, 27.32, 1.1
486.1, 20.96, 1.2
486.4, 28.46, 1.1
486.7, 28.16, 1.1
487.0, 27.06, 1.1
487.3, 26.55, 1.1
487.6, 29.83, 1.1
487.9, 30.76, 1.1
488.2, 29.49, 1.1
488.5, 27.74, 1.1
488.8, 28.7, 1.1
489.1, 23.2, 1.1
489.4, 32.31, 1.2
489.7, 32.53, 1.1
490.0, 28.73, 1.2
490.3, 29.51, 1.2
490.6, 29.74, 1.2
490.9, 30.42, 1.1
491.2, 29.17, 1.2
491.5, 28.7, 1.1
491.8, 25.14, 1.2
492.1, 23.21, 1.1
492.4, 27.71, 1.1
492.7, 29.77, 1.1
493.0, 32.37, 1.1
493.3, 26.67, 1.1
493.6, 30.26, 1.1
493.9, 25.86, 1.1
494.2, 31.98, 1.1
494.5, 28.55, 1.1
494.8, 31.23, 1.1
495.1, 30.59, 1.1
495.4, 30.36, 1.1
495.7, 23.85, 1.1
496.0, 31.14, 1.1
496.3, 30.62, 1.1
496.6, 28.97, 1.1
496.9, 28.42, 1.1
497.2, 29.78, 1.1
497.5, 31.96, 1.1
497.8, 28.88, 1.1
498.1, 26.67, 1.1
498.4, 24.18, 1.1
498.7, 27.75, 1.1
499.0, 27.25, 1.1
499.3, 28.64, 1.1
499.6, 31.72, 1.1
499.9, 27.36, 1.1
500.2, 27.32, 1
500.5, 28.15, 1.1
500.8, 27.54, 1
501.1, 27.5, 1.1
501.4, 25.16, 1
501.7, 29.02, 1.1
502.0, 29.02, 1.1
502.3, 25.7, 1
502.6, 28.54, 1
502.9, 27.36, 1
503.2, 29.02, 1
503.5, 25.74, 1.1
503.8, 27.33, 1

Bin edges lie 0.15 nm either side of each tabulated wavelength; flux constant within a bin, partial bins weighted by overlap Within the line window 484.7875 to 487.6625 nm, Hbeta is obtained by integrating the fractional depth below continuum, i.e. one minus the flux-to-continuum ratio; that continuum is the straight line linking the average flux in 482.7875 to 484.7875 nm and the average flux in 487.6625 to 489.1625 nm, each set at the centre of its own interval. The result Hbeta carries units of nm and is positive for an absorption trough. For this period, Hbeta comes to 0.101 nm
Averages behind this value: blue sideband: 29.1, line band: 27.7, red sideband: 28.4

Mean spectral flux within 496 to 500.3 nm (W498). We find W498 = 28.6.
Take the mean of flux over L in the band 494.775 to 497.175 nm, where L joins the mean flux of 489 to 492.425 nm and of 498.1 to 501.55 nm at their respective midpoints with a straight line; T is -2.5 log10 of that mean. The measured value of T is -0.05 mag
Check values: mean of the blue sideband 28.5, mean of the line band 29.3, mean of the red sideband 27.5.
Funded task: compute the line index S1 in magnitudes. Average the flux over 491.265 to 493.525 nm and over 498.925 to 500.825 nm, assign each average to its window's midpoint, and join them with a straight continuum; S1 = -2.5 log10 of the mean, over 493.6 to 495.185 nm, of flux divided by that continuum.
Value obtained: -0.06 mag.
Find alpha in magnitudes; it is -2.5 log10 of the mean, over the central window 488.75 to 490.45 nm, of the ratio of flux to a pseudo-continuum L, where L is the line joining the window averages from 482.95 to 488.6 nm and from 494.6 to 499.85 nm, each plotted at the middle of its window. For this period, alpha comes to -0.02 mag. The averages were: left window 28.5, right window 28.9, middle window 29.2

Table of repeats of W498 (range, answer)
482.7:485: 29.4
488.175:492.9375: 28.5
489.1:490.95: 30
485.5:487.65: 26.8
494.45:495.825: 29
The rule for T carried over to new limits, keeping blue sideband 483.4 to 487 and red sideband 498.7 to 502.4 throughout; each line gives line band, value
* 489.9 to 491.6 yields -0.05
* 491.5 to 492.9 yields 0.05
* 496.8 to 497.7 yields -0.08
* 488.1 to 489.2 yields 0.03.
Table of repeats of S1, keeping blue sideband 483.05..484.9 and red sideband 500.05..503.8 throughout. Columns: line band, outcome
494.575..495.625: -0.068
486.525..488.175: 0.021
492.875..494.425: -0.035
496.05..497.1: -0.054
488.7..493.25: 0.000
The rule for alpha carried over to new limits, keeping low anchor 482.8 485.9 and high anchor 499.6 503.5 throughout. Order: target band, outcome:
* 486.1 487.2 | 0.08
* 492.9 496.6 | -0.04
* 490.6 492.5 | 0.04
